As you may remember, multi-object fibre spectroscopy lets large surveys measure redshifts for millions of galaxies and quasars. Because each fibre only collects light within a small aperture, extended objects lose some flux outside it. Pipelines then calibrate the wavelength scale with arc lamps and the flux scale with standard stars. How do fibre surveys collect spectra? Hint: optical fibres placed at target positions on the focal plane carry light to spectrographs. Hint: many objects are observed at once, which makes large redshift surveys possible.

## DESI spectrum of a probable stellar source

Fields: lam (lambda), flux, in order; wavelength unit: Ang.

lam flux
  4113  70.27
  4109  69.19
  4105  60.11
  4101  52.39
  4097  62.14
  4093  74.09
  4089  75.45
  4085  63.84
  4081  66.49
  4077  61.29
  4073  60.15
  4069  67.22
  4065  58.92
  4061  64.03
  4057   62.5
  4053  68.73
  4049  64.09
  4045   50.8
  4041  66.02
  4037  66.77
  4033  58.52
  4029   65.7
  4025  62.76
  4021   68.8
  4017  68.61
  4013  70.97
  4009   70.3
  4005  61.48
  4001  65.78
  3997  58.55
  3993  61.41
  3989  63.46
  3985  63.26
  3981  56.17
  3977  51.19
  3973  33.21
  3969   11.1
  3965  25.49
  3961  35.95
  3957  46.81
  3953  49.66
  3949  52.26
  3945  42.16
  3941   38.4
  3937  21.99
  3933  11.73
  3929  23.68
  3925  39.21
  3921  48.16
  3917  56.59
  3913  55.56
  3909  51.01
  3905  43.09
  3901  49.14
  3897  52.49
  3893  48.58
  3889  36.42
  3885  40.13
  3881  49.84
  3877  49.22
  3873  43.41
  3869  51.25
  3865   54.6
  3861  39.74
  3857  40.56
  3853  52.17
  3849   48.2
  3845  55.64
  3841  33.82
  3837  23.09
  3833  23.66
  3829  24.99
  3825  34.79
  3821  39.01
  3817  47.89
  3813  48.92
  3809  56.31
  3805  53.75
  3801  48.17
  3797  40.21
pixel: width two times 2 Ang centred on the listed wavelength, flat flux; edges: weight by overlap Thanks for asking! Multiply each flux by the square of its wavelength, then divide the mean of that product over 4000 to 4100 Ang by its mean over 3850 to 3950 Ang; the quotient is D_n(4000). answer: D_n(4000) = 1.6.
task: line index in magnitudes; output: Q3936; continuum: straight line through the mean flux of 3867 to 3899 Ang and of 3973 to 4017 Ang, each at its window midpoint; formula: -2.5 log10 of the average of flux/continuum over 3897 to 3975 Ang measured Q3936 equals 0.33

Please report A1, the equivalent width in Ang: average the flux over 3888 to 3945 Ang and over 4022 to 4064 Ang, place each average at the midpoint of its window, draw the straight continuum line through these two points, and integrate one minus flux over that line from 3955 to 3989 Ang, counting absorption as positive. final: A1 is 6.25 Ang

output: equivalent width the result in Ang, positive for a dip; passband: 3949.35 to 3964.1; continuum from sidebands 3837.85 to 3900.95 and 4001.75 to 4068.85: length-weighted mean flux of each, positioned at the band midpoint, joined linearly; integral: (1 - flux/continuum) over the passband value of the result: 3.2 Ang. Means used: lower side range 46.1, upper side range 64.4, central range 43.7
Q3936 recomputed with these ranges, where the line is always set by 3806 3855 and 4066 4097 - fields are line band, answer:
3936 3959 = 0.23 mag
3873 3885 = -0.03 mag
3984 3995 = -0.10 mag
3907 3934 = 0.19 mag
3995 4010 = -0.09 mag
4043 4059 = 0.03 mag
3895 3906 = -0.01 mag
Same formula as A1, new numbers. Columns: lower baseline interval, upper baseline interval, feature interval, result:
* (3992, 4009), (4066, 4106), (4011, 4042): -1.3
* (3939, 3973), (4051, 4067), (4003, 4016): -4.2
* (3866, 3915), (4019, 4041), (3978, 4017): -1.7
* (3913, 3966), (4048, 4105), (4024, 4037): -1.7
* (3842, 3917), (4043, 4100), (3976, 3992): -0.7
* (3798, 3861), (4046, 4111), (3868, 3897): 0.5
